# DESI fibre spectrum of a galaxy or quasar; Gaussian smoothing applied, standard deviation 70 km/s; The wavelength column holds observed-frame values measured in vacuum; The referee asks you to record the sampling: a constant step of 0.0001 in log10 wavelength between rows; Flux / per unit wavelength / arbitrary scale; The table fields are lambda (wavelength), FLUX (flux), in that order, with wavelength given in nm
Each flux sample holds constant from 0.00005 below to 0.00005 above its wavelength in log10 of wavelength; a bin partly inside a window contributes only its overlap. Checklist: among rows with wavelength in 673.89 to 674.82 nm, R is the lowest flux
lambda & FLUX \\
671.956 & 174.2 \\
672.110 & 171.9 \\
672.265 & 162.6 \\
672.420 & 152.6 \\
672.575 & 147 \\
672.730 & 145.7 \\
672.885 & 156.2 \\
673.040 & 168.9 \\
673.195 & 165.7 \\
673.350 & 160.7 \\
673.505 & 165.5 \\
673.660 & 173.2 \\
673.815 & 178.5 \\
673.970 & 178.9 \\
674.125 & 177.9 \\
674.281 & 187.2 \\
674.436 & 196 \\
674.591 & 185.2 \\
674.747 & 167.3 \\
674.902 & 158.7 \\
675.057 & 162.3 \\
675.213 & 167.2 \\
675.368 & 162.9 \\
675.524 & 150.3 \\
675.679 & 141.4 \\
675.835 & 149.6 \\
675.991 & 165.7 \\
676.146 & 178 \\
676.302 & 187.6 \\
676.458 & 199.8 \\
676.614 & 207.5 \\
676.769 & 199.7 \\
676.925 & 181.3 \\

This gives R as 167.3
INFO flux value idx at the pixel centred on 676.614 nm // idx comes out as 207.5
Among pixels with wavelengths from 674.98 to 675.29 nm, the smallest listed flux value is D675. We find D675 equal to 162.3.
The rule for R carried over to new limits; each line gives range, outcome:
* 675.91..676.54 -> 165.7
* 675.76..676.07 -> 149.6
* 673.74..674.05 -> 178.5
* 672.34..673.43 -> 145.7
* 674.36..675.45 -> 158.7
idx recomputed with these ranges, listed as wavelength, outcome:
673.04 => 168.9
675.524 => 150.3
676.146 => 178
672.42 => 152.6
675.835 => 149.6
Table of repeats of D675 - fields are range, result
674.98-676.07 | 141.4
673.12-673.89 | 160.7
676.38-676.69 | 199.8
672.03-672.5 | 152.6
